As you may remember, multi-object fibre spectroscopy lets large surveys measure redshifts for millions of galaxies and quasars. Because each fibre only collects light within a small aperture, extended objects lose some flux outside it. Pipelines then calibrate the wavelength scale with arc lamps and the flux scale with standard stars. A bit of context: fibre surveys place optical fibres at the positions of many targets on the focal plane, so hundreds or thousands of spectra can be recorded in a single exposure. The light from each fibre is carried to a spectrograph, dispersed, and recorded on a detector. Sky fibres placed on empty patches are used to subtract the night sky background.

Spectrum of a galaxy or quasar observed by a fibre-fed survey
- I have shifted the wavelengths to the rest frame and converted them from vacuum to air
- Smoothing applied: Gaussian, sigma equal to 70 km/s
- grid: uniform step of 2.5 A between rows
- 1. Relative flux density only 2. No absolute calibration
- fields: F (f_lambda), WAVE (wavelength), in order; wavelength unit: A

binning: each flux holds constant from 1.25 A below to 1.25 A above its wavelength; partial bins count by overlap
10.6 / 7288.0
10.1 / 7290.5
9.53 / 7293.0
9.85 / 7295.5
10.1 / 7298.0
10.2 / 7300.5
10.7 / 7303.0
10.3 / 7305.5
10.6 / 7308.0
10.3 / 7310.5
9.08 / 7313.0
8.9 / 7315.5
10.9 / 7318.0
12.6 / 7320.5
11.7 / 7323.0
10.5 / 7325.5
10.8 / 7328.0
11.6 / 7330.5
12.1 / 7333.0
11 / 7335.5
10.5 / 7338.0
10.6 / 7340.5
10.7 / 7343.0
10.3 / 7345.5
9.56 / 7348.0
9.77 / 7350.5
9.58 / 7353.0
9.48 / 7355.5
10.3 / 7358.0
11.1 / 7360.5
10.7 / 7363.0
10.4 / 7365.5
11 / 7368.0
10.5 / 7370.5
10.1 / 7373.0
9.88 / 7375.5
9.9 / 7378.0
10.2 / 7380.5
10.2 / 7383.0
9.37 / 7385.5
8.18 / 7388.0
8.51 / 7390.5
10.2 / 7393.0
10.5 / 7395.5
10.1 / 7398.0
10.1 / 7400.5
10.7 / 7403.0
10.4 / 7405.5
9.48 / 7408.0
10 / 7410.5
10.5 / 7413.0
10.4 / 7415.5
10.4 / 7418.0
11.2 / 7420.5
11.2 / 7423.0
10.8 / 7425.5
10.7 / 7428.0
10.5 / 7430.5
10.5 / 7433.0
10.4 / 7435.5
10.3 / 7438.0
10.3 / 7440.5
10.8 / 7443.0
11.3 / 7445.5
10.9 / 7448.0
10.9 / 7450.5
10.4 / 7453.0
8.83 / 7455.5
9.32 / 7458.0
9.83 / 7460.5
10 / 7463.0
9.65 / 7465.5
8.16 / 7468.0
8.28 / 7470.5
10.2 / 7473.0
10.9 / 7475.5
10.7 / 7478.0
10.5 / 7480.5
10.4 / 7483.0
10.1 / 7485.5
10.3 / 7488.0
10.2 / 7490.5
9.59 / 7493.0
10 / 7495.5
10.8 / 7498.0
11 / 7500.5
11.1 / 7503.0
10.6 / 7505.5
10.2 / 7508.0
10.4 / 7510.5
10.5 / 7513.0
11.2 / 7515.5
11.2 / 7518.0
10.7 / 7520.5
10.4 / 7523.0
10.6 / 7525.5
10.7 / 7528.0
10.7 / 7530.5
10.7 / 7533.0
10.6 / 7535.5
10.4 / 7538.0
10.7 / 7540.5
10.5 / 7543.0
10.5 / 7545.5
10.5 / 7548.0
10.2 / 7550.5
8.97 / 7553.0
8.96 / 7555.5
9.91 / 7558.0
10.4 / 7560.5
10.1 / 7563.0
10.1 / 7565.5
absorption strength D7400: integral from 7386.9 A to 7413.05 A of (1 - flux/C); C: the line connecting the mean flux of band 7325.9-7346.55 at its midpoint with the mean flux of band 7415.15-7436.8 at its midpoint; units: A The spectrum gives 2.2 A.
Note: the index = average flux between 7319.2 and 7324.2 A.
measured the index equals 12.1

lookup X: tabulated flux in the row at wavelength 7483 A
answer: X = 10.4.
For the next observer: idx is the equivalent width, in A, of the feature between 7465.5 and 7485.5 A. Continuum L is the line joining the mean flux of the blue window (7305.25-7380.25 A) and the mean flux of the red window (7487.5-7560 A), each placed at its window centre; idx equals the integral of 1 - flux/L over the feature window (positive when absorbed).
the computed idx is 1.1 A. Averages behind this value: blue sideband 10.5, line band 9.88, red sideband 10.4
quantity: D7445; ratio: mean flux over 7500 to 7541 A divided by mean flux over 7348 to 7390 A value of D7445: 1.07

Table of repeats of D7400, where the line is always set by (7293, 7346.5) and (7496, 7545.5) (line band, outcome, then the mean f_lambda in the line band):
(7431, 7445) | 0.2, 10.5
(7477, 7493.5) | 0.6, 10.3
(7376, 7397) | 1.9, 9.65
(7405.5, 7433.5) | 0.3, 10.5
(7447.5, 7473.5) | 2.5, 9.63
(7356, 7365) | 0.0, 10.6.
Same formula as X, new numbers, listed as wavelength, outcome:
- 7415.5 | 10.4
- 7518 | 11.2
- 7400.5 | 10.1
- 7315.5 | 8.9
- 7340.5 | 10.6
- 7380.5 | 10.2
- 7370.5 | 10.5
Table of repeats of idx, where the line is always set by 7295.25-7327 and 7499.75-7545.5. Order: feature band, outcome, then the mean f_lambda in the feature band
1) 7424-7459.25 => 0.53 A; 10.4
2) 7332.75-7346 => -0.40 A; 10.8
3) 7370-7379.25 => 0.41 A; 10.1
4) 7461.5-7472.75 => 1.56 A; 9.15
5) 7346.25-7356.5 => 0.85 A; 9.63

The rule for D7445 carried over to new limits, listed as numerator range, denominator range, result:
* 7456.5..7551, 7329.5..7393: 1.01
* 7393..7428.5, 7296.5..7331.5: 0.99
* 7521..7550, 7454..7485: 1.08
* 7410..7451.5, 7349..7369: 1.04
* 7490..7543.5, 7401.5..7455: 1.00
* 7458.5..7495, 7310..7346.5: 0.92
